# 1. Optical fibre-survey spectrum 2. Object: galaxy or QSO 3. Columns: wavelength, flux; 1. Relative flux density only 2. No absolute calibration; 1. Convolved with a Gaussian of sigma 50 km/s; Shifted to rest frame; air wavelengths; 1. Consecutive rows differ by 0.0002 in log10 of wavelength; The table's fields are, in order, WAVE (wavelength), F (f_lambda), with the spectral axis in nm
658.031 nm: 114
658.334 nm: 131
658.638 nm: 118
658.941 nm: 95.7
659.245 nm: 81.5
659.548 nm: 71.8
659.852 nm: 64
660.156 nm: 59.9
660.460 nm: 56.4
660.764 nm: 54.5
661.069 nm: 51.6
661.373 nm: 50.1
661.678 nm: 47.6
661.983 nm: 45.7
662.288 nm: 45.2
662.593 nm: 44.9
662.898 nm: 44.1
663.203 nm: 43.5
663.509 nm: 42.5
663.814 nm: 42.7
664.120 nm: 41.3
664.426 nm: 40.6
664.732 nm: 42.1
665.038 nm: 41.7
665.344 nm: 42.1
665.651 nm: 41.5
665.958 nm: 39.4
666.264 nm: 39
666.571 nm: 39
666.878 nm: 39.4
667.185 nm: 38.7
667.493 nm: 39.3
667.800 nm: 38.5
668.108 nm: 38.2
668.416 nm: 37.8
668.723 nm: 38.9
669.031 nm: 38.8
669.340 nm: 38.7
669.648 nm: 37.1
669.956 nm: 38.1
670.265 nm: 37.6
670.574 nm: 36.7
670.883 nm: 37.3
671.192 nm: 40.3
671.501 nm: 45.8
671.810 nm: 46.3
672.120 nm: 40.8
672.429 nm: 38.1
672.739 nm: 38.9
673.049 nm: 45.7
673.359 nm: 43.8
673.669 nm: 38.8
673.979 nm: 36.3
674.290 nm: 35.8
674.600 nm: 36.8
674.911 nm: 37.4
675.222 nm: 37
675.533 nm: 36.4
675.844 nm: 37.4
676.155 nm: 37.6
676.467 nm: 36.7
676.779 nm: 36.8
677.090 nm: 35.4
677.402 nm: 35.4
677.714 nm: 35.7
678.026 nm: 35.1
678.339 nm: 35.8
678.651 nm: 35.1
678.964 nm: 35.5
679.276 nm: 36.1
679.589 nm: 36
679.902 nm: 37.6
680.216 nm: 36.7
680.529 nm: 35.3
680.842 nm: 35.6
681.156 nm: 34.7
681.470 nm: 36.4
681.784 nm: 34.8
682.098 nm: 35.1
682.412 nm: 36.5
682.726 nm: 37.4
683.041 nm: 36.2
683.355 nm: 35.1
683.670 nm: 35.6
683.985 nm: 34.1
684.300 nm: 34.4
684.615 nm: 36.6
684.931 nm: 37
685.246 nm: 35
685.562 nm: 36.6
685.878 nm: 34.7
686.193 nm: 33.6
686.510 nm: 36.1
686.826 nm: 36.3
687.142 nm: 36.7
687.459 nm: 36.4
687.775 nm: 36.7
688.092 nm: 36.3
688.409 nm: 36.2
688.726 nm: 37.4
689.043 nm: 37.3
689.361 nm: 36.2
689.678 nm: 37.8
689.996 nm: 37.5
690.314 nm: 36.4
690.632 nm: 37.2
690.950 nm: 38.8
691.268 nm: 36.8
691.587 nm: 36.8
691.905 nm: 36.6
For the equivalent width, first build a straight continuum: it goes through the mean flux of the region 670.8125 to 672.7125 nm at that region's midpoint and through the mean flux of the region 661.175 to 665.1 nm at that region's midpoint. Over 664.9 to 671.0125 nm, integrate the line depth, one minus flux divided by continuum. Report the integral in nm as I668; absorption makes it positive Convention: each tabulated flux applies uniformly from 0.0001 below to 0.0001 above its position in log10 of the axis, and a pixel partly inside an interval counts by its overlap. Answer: 0.54 nm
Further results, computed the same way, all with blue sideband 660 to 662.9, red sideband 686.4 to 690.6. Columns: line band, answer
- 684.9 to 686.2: 0.10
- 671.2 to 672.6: 0.08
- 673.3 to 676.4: 0.43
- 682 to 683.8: 0.16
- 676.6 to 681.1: 0.62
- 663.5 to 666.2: 0.40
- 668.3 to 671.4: 0.53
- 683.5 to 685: 0.13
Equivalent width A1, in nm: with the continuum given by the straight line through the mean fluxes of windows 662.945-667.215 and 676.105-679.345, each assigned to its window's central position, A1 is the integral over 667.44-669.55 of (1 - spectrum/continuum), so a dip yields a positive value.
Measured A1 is 0.062 nm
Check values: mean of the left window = 41.1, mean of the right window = 35.9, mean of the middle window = 38.5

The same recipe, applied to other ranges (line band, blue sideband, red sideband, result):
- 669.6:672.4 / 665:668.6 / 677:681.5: -0.13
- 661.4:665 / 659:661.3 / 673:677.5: 0.90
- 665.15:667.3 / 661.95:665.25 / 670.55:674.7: 0.12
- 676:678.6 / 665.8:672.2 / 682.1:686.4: 0.09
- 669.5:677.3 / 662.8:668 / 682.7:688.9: 0.04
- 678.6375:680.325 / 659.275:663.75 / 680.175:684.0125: 0.07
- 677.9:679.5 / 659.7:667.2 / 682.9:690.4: 0.15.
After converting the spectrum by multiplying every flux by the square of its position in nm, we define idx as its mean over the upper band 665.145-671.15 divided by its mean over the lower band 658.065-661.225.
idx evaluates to 0.5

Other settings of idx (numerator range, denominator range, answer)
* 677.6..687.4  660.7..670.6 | 0.90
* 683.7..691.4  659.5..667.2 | 0.84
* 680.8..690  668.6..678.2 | 0.97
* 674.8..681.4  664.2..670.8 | 0.95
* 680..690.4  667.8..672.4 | 0.96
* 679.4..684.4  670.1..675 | 0.92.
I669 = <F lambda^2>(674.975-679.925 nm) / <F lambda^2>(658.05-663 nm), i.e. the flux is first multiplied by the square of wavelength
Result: 0.56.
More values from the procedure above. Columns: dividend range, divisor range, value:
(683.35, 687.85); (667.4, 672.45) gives 0.95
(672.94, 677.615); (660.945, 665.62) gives 0.88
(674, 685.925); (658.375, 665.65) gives 0.68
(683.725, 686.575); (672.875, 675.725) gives 0.94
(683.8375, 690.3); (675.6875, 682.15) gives 1.03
